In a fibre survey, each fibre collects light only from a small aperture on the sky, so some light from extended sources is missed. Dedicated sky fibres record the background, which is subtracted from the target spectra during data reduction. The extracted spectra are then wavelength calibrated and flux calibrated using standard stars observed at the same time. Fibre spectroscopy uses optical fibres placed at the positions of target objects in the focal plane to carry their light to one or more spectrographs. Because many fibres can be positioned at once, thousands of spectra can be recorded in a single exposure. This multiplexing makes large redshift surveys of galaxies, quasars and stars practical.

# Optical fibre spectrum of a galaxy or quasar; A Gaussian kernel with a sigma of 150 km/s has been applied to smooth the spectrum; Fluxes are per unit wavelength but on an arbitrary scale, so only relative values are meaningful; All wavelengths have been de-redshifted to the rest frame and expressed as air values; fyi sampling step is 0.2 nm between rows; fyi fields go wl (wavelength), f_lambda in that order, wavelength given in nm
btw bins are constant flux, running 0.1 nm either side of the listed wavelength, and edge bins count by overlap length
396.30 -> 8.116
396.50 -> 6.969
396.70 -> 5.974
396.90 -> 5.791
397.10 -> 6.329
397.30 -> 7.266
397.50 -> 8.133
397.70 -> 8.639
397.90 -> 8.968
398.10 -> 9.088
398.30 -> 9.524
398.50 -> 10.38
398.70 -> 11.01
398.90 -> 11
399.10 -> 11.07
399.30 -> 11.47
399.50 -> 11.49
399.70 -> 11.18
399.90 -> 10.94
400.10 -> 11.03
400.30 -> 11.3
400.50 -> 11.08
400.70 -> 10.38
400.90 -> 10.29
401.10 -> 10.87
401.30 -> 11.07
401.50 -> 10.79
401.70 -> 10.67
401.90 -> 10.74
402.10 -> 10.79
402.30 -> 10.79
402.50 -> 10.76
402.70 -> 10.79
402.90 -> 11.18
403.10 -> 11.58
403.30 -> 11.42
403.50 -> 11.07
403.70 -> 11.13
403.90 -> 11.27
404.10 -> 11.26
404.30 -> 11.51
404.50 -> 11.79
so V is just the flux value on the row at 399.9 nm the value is 10.94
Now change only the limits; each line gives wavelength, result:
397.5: 8.133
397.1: 6.329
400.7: 10.38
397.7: 8.639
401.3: 11.07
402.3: 10.79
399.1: 11.07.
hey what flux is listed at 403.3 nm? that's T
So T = 11.42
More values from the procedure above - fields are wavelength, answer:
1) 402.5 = 10.76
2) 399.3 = 11.47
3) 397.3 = 7.266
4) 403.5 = 11.07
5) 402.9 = 11.18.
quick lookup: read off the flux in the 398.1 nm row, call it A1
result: 9.088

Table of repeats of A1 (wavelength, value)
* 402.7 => 10.79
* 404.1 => 11.26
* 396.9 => 5.791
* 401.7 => 10.67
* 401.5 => 10.79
